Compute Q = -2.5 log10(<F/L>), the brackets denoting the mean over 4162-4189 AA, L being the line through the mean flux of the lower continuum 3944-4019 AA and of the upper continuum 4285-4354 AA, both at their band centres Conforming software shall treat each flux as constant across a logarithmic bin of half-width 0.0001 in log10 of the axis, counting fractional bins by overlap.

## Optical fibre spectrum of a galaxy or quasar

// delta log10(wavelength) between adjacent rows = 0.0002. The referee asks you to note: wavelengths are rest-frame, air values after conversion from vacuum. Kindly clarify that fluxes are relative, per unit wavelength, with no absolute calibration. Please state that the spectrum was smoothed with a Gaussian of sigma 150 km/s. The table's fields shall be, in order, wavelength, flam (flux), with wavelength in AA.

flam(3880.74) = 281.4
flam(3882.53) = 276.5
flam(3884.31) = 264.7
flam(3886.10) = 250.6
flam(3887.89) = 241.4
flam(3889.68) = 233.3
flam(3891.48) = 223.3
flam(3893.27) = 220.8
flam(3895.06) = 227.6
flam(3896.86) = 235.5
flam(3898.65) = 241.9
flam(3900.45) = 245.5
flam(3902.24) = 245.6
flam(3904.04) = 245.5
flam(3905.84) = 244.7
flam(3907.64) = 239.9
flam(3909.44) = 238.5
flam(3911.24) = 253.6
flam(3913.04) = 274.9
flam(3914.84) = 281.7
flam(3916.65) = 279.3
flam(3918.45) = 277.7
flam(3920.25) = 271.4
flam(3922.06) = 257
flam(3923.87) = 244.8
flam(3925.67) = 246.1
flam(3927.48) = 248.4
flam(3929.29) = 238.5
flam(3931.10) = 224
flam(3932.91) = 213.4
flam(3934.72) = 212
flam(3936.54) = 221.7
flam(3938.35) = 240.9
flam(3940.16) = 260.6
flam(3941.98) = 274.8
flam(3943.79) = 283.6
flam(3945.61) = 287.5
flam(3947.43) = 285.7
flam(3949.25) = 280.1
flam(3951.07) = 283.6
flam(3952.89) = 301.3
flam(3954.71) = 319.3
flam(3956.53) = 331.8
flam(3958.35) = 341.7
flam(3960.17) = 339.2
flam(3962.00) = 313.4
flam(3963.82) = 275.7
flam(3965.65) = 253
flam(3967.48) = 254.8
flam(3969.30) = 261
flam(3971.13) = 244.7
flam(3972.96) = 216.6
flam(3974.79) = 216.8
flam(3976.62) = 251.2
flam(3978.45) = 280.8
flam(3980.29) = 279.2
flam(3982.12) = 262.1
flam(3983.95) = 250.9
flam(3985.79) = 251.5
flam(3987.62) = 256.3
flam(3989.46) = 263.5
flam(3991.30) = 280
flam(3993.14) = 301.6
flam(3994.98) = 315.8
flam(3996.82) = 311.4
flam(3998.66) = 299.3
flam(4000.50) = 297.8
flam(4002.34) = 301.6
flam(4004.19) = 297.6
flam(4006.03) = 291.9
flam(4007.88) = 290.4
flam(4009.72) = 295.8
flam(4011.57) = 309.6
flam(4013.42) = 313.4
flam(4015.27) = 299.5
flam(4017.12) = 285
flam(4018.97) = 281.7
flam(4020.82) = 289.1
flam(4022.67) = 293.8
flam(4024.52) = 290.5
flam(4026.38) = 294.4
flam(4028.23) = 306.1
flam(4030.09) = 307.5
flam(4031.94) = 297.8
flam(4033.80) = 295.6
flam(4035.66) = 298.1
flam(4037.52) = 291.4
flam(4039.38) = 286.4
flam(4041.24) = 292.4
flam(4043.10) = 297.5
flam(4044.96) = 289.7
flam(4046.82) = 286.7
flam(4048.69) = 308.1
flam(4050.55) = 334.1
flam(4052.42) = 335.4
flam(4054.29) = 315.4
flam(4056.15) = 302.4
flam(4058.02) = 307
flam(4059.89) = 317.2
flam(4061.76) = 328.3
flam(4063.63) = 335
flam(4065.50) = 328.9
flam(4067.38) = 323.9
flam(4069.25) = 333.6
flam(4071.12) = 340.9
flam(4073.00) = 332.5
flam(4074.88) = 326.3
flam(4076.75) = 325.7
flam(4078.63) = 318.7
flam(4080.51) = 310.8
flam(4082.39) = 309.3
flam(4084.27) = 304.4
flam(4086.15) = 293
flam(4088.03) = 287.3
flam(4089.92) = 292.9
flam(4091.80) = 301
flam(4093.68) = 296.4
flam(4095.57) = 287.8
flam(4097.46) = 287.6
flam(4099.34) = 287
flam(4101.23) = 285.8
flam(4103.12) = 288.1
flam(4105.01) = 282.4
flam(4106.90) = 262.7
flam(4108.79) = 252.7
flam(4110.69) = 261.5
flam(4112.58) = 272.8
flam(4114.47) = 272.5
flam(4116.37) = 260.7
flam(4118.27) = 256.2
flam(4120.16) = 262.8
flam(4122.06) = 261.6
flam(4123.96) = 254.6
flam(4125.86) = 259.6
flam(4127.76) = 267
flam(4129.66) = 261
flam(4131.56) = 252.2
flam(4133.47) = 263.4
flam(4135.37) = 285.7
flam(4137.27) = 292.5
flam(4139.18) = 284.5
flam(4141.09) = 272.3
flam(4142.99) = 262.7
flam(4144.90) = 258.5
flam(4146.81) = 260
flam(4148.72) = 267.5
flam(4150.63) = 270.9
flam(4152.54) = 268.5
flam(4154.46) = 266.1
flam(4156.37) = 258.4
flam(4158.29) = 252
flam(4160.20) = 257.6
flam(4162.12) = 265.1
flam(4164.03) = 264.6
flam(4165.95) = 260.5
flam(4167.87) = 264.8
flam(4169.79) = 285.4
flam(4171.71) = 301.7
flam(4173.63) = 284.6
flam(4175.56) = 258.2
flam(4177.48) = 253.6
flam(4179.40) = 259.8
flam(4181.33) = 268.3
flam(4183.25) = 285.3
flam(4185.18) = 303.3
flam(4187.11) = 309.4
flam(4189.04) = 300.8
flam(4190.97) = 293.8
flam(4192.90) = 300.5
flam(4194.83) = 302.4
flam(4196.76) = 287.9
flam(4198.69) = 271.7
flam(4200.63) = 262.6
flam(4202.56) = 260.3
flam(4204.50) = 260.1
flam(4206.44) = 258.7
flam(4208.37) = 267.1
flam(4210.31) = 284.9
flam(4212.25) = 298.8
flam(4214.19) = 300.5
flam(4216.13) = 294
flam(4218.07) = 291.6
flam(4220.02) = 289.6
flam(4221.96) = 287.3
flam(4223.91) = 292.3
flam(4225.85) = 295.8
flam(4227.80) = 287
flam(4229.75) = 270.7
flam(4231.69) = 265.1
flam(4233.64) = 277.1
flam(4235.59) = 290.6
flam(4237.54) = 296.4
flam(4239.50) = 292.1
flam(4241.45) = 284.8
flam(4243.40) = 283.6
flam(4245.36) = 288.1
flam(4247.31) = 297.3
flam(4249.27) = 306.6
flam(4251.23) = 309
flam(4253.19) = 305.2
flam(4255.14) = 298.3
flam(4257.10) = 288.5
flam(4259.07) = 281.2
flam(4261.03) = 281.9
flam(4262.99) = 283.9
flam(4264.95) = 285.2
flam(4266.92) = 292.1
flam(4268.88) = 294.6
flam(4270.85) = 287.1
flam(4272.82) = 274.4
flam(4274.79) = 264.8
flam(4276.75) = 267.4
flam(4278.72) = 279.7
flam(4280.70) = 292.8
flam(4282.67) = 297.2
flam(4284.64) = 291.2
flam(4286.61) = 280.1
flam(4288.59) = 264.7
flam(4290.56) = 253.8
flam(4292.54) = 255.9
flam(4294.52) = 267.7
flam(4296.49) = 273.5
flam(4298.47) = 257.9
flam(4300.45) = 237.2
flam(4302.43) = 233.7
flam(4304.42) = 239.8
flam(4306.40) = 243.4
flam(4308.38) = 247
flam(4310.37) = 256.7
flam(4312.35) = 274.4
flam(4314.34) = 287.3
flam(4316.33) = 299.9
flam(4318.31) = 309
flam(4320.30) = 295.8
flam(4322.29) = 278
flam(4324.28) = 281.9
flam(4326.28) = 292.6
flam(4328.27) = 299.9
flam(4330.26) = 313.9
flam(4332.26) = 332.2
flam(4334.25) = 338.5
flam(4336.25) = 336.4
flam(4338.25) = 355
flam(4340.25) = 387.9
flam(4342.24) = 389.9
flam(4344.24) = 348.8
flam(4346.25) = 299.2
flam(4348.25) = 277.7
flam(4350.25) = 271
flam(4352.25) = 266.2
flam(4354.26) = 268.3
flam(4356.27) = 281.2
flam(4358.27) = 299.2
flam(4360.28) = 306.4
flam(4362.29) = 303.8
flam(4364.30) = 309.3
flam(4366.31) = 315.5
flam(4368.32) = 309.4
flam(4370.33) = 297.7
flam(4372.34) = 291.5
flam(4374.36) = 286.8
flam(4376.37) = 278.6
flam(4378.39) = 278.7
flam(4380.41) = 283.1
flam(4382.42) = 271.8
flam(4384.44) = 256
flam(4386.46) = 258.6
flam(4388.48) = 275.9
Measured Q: 0.04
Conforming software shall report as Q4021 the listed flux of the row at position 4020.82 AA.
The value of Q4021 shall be 289.1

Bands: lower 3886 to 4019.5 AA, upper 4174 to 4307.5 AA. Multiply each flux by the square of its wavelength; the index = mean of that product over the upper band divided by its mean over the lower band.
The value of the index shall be 1.20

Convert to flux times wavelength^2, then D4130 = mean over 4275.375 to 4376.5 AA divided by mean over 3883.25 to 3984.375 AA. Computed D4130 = 1.35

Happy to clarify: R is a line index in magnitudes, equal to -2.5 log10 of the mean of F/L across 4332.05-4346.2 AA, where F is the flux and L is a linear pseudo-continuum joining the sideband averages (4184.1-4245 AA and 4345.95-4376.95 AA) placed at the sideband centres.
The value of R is -0.21 mag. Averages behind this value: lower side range 286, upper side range 291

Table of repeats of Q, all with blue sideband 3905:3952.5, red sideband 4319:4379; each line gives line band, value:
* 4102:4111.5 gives 0.032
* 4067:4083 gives -0.185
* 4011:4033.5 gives -0.112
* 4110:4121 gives 0.057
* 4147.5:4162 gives 0.082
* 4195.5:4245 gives 0.034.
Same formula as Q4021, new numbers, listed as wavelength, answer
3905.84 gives 244.7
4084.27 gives 304.4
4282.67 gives 297.2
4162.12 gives 265.1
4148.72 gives 267.5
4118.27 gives 256.2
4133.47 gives 263.4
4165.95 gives 260.5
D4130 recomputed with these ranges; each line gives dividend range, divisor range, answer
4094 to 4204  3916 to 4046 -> 1.06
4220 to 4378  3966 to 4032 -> 1.19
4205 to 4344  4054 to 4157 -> 1.09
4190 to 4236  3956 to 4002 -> 1.14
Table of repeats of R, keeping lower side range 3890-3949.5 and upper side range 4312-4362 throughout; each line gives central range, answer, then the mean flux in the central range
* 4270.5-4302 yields 0.12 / 271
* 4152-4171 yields 0.08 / 265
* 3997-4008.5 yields -0.14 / 298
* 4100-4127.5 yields 0.04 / 267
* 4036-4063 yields -0.15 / 307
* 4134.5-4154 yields 0.04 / 272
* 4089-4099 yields -0.07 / 293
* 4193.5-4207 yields 0.06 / 273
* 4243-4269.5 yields 0.01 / 293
